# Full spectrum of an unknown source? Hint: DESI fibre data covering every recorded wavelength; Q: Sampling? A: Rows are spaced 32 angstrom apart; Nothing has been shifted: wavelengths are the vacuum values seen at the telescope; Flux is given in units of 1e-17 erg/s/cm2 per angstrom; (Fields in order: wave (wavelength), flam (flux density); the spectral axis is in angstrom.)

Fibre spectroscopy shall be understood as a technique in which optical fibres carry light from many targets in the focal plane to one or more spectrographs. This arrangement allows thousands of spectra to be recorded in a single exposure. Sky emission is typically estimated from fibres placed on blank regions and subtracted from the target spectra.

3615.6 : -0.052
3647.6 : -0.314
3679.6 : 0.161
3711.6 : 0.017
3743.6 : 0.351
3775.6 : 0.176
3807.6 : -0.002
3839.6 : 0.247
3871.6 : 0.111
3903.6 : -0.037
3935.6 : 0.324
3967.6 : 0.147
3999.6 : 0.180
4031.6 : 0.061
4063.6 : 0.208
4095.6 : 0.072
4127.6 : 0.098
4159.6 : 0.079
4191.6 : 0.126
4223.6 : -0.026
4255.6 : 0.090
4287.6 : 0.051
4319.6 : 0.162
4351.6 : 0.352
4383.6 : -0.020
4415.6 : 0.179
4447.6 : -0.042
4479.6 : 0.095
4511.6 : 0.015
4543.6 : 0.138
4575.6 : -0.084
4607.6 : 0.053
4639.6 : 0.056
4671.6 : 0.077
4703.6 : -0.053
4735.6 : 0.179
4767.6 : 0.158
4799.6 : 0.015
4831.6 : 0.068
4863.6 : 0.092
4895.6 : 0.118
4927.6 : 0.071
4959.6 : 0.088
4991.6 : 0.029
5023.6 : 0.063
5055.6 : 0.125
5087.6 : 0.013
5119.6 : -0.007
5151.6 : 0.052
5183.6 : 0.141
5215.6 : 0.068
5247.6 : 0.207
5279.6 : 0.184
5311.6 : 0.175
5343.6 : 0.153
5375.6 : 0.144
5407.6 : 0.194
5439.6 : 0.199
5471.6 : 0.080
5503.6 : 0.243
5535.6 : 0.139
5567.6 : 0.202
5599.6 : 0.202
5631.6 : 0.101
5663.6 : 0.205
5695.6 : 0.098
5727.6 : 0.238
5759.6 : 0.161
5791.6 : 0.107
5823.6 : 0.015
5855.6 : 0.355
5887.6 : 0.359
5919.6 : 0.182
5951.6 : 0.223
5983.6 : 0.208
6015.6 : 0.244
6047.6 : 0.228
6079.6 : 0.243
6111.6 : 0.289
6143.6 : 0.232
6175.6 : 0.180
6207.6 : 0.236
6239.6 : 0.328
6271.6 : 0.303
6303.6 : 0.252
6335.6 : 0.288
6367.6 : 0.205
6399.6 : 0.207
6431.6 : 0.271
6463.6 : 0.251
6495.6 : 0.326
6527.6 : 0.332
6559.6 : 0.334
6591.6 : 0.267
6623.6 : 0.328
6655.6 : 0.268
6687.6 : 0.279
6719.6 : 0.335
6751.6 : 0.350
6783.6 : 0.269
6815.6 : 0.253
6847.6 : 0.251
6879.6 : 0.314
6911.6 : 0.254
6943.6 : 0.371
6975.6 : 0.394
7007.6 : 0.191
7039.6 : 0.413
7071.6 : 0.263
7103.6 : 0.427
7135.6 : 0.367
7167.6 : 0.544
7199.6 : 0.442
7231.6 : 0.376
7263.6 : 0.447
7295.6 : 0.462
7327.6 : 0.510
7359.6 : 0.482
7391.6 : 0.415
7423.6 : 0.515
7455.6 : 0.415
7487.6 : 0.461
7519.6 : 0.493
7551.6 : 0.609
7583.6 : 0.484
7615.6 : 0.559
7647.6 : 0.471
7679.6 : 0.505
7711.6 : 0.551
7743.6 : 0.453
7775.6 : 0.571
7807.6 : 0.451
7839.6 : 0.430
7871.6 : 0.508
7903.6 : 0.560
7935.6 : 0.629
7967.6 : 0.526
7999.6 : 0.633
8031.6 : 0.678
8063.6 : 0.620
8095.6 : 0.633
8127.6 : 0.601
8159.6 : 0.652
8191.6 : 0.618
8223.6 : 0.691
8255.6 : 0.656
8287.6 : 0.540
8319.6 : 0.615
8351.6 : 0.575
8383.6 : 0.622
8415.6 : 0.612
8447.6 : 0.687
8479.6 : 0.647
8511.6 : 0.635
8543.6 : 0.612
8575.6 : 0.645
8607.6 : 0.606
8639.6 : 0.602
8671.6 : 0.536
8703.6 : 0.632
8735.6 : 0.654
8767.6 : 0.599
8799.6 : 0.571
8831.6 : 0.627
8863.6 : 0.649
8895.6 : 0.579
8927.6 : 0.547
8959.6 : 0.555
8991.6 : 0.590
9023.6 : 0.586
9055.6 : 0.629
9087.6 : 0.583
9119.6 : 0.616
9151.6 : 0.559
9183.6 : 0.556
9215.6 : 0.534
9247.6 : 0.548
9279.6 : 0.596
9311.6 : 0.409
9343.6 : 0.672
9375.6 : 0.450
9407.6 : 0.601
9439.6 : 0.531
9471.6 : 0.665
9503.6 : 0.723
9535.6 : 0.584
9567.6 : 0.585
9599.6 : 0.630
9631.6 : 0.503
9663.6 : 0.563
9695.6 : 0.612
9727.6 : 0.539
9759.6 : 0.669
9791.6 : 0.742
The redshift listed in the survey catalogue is 0.781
